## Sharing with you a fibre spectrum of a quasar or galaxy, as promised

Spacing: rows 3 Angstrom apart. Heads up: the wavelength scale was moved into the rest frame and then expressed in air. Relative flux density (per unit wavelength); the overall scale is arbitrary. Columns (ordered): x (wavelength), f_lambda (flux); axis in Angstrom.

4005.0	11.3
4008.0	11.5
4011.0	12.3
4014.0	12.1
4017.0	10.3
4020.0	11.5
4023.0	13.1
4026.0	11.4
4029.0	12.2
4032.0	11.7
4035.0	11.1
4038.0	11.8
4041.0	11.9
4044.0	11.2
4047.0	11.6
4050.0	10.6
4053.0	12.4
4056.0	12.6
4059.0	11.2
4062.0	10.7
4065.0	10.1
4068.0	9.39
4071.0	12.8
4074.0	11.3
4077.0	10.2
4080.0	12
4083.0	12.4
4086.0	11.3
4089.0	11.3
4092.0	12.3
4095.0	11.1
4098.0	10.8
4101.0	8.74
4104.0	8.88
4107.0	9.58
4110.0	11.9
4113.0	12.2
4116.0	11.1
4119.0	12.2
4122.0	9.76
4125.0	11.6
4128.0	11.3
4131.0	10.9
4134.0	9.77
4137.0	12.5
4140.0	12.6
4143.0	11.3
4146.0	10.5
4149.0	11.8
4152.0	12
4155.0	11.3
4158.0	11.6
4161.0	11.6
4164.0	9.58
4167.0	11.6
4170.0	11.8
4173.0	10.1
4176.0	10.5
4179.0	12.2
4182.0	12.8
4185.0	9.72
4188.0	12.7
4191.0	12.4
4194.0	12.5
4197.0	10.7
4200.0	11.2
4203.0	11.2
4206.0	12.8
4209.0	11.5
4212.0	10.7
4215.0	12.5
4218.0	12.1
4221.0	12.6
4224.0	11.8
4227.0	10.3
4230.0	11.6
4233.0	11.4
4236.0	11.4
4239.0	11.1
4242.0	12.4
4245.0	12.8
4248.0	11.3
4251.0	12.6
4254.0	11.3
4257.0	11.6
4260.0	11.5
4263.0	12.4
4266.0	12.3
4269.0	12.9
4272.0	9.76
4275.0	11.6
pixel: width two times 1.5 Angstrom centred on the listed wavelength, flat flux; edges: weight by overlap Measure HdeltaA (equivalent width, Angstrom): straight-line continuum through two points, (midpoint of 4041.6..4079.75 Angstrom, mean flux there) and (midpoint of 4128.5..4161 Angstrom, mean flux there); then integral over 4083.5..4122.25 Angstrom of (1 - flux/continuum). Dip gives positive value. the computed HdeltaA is 1.3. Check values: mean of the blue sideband 11.2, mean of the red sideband 11.4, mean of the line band 10.9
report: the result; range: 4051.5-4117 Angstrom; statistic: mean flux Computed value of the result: 11.1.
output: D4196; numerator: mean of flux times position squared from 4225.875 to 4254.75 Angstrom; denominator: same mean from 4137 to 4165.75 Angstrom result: 1.06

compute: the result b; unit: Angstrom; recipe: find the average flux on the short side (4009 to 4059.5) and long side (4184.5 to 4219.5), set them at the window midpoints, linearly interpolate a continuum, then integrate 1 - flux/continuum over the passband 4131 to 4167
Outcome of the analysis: 1.2 Angstrom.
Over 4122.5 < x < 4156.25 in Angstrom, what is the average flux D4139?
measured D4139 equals 11.4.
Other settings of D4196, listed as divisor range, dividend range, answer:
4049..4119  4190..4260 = 1.13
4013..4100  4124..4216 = 1.06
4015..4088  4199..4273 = 1.12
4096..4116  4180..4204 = 1.17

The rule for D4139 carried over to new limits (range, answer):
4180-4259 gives 11.7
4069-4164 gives 11.2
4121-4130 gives 11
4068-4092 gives 11.5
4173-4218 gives 11.6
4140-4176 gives 11.2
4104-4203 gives 11.3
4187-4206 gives 11.8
